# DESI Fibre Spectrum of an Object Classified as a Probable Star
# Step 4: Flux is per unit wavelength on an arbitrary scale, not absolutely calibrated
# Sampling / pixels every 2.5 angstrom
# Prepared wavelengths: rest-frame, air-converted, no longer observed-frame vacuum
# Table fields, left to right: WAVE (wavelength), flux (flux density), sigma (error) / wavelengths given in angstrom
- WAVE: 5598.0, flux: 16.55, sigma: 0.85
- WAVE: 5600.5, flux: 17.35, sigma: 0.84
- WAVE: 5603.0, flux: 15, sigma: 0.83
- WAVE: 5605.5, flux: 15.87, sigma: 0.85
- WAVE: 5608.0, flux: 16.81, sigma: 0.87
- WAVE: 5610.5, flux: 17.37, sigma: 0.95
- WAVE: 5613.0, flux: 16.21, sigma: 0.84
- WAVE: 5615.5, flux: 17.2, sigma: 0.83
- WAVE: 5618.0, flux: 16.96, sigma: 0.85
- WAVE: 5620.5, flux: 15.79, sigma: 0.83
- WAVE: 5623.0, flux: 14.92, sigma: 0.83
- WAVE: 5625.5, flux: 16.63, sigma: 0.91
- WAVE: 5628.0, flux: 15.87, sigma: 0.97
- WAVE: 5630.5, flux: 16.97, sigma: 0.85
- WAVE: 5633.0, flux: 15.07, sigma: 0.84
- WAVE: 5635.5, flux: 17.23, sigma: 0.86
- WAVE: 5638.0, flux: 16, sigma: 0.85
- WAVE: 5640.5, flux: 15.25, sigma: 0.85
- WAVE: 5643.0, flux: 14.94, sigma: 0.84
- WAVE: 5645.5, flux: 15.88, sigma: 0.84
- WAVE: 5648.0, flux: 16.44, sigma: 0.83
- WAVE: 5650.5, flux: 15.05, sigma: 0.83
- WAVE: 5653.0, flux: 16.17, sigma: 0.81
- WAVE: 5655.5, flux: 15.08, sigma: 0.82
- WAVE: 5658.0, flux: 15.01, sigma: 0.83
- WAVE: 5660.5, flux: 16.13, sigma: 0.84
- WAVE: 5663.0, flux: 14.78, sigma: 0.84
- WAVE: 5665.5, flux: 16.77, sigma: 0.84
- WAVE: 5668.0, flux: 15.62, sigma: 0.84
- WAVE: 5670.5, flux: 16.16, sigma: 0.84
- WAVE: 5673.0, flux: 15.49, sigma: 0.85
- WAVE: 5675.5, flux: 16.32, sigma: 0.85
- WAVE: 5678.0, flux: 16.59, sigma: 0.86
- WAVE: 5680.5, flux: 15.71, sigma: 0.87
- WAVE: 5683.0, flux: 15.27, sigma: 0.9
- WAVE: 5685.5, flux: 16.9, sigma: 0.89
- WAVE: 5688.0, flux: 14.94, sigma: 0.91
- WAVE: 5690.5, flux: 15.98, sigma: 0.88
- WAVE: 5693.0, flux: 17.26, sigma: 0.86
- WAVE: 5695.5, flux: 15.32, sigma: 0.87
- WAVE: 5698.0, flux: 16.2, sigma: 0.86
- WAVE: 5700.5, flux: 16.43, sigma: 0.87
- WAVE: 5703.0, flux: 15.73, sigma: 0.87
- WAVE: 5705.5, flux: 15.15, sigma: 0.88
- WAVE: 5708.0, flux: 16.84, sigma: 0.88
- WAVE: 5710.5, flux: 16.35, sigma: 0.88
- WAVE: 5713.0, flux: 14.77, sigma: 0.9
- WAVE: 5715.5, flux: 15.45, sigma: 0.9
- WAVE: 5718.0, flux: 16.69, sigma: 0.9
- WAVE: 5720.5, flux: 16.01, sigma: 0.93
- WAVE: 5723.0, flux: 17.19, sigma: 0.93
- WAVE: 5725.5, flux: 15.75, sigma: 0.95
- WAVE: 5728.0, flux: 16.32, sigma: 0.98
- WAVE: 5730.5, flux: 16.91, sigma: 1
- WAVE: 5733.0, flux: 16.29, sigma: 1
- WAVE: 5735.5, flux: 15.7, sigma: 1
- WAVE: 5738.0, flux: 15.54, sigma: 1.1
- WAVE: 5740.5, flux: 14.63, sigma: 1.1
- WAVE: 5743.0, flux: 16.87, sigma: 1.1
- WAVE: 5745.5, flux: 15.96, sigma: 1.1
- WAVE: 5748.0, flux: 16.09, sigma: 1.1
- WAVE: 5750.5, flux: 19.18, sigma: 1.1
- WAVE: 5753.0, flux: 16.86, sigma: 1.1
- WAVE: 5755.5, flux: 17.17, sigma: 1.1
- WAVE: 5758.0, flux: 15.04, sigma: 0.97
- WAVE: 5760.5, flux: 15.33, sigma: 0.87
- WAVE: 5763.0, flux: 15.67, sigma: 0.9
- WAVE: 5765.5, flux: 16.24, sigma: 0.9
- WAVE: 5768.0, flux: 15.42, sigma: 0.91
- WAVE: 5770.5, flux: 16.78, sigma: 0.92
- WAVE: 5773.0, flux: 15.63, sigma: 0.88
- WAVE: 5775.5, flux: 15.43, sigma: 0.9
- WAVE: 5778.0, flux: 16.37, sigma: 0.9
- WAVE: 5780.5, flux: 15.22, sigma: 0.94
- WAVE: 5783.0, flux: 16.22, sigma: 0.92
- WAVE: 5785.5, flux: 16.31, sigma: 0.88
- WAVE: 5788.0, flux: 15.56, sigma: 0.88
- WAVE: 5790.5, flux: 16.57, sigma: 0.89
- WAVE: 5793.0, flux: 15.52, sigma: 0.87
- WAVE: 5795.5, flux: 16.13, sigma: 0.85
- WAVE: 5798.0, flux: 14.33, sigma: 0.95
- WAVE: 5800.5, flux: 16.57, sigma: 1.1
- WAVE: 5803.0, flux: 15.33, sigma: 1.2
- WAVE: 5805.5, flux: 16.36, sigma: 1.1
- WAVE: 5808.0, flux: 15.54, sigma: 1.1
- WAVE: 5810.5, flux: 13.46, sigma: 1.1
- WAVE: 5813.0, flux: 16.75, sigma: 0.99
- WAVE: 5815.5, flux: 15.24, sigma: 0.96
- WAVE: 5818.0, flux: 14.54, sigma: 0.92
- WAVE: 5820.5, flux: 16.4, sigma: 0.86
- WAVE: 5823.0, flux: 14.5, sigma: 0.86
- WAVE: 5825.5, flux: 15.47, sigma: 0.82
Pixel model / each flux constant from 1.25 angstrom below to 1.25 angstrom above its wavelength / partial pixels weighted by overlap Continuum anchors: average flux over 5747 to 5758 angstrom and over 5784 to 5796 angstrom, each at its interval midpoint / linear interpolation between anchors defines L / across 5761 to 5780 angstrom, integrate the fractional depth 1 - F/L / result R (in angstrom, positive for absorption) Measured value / 0.8 angstrom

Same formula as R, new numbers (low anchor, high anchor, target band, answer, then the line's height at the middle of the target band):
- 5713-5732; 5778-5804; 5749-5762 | -0.5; 16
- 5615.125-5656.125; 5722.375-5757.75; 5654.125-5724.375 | 1.1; 16.2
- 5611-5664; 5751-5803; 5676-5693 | -0.1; 15.9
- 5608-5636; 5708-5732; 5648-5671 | 0.9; 16.3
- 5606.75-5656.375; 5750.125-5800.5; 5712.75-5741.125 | 0.1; 16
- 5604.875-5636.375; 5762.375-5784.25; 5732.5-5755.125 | -0.6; 16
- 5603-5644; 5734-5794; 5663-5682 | 0.2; 16.1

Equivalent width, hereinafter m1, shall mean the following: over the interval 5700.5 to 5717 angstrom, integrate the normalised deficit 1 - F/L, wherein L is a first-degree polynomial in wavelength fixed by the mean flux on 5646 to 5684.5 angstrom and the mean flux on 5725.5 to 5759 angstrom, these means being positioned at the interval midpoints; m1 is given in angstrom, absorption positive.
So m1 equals 0.3 angstrom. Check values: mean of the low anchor 15.8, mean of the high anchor 16.3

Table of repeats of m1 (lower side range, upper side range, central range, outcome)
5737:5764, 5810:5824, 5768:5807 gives -0.5 angstrom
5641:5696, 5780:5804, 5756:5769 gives 0.1 angstrom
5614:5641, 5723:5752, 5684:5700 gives 0.2 angstrom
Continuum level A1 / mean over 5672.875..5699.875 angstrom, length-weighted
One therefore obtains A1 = 16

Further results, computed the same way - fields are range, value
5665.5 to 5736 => 16.1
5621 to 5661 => 15.8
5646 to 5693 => 15.8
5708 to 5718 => 15.8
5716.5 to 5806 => 16.1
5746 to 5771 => 16.4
